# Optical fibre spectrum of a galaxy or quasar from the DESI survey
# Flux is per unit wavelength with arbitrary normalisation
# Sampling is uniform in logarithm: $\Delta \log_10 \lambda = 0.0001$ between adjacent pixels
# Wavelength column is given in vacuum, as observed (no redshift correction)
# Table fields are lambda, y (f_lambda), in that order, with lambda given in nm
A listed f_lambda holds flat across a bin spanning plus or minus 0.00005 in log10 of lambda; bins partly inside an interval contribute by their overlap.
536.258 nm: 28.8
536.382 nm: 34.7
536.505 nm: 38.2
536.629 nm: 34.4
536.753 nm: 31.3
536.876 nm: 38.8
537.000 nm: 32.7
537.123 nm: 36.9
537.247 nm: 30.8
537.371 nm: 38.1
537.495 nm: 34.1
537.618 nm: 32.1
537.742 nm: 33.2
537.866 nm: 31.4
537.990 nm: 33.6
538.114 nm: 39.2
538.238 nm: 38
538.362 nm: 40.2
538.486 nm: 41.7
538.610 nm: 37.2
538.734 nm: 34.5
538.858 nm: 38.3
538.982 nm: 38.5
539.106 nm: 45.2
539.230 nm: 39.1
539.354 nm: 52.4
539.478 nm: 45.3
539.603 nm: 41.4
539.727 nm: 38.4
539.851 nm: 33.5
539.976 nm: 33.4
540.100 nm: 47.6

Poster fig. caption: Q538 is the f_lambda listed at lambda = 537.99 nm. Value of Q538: 33.6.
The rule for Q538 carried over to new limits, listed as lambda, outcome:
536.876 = 38.8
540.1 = 47.6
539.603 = 41.4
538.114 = 39.2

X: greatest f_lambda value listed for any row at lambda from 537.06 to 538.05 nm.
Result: 38.1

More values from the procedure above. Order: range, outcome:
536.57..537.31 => 38.8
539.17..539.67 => 52.4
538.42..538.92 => 41.7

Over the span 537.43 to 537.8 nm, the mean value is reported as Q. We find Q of 33.2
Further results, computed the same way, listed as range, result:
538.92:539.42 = 43.9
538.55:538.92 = 36.7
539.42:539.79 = 41.6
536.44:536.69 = 36.3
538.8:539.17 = 40.7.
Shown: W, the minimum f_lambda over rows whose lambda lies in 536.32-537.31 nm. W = 30.8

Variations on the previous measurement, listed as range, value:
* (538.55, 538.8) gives 34.5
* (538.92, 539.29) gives 38.5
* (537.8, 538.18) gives 31.4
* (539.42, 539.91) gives 33.5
